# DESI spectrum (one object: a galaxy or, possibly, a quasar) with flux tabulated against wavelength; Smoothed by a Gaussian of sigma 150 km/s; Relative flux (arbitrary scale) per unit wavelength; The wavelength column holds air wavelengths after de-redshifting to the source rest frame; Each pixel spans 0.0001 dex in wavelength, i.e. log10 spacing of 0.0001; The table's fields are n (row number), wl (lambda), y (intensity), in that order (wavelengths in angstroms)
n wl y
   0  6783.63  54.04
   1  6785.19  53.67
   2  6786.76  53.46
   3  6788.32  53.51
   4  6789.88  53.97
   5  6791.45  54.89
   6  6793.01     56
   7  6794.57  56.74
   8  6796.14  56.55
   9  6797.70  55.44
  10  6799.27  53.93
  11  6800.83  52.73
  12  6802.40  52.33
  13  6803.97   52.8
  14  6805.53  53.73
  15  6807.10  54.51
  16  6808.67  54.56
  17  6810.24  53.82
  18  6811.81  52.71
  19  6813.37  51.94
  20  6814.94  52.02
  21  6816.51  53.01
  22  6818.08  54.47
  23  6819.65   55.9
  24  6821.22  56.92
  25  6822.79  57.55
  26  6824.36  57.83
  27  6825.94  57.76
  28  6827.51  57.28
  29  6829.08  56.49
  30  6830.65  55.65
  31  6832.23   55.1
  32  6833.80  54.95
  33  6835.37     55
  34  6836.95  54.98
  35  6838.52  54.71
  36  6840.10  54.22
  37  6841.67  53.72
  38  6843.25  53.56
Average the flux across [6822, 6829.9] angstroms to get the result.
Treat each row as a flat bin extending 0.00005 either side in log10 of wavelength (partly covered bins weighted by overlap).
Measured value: 57.4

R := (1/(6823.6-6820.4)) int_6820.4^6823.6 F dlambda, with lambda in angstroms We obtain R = 57.3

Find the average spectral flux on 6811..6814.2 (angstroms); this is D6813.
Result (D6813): 52.4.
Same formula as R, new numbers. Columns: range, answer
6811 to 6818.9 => 52.9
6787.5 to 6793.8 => 54.7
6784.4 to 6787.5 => 53.5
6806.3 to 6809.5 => 54.4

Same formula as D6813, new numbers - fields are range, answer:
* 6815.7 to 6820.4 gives 54.4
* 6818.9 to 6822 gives 56.4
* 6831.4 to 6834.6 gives 55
